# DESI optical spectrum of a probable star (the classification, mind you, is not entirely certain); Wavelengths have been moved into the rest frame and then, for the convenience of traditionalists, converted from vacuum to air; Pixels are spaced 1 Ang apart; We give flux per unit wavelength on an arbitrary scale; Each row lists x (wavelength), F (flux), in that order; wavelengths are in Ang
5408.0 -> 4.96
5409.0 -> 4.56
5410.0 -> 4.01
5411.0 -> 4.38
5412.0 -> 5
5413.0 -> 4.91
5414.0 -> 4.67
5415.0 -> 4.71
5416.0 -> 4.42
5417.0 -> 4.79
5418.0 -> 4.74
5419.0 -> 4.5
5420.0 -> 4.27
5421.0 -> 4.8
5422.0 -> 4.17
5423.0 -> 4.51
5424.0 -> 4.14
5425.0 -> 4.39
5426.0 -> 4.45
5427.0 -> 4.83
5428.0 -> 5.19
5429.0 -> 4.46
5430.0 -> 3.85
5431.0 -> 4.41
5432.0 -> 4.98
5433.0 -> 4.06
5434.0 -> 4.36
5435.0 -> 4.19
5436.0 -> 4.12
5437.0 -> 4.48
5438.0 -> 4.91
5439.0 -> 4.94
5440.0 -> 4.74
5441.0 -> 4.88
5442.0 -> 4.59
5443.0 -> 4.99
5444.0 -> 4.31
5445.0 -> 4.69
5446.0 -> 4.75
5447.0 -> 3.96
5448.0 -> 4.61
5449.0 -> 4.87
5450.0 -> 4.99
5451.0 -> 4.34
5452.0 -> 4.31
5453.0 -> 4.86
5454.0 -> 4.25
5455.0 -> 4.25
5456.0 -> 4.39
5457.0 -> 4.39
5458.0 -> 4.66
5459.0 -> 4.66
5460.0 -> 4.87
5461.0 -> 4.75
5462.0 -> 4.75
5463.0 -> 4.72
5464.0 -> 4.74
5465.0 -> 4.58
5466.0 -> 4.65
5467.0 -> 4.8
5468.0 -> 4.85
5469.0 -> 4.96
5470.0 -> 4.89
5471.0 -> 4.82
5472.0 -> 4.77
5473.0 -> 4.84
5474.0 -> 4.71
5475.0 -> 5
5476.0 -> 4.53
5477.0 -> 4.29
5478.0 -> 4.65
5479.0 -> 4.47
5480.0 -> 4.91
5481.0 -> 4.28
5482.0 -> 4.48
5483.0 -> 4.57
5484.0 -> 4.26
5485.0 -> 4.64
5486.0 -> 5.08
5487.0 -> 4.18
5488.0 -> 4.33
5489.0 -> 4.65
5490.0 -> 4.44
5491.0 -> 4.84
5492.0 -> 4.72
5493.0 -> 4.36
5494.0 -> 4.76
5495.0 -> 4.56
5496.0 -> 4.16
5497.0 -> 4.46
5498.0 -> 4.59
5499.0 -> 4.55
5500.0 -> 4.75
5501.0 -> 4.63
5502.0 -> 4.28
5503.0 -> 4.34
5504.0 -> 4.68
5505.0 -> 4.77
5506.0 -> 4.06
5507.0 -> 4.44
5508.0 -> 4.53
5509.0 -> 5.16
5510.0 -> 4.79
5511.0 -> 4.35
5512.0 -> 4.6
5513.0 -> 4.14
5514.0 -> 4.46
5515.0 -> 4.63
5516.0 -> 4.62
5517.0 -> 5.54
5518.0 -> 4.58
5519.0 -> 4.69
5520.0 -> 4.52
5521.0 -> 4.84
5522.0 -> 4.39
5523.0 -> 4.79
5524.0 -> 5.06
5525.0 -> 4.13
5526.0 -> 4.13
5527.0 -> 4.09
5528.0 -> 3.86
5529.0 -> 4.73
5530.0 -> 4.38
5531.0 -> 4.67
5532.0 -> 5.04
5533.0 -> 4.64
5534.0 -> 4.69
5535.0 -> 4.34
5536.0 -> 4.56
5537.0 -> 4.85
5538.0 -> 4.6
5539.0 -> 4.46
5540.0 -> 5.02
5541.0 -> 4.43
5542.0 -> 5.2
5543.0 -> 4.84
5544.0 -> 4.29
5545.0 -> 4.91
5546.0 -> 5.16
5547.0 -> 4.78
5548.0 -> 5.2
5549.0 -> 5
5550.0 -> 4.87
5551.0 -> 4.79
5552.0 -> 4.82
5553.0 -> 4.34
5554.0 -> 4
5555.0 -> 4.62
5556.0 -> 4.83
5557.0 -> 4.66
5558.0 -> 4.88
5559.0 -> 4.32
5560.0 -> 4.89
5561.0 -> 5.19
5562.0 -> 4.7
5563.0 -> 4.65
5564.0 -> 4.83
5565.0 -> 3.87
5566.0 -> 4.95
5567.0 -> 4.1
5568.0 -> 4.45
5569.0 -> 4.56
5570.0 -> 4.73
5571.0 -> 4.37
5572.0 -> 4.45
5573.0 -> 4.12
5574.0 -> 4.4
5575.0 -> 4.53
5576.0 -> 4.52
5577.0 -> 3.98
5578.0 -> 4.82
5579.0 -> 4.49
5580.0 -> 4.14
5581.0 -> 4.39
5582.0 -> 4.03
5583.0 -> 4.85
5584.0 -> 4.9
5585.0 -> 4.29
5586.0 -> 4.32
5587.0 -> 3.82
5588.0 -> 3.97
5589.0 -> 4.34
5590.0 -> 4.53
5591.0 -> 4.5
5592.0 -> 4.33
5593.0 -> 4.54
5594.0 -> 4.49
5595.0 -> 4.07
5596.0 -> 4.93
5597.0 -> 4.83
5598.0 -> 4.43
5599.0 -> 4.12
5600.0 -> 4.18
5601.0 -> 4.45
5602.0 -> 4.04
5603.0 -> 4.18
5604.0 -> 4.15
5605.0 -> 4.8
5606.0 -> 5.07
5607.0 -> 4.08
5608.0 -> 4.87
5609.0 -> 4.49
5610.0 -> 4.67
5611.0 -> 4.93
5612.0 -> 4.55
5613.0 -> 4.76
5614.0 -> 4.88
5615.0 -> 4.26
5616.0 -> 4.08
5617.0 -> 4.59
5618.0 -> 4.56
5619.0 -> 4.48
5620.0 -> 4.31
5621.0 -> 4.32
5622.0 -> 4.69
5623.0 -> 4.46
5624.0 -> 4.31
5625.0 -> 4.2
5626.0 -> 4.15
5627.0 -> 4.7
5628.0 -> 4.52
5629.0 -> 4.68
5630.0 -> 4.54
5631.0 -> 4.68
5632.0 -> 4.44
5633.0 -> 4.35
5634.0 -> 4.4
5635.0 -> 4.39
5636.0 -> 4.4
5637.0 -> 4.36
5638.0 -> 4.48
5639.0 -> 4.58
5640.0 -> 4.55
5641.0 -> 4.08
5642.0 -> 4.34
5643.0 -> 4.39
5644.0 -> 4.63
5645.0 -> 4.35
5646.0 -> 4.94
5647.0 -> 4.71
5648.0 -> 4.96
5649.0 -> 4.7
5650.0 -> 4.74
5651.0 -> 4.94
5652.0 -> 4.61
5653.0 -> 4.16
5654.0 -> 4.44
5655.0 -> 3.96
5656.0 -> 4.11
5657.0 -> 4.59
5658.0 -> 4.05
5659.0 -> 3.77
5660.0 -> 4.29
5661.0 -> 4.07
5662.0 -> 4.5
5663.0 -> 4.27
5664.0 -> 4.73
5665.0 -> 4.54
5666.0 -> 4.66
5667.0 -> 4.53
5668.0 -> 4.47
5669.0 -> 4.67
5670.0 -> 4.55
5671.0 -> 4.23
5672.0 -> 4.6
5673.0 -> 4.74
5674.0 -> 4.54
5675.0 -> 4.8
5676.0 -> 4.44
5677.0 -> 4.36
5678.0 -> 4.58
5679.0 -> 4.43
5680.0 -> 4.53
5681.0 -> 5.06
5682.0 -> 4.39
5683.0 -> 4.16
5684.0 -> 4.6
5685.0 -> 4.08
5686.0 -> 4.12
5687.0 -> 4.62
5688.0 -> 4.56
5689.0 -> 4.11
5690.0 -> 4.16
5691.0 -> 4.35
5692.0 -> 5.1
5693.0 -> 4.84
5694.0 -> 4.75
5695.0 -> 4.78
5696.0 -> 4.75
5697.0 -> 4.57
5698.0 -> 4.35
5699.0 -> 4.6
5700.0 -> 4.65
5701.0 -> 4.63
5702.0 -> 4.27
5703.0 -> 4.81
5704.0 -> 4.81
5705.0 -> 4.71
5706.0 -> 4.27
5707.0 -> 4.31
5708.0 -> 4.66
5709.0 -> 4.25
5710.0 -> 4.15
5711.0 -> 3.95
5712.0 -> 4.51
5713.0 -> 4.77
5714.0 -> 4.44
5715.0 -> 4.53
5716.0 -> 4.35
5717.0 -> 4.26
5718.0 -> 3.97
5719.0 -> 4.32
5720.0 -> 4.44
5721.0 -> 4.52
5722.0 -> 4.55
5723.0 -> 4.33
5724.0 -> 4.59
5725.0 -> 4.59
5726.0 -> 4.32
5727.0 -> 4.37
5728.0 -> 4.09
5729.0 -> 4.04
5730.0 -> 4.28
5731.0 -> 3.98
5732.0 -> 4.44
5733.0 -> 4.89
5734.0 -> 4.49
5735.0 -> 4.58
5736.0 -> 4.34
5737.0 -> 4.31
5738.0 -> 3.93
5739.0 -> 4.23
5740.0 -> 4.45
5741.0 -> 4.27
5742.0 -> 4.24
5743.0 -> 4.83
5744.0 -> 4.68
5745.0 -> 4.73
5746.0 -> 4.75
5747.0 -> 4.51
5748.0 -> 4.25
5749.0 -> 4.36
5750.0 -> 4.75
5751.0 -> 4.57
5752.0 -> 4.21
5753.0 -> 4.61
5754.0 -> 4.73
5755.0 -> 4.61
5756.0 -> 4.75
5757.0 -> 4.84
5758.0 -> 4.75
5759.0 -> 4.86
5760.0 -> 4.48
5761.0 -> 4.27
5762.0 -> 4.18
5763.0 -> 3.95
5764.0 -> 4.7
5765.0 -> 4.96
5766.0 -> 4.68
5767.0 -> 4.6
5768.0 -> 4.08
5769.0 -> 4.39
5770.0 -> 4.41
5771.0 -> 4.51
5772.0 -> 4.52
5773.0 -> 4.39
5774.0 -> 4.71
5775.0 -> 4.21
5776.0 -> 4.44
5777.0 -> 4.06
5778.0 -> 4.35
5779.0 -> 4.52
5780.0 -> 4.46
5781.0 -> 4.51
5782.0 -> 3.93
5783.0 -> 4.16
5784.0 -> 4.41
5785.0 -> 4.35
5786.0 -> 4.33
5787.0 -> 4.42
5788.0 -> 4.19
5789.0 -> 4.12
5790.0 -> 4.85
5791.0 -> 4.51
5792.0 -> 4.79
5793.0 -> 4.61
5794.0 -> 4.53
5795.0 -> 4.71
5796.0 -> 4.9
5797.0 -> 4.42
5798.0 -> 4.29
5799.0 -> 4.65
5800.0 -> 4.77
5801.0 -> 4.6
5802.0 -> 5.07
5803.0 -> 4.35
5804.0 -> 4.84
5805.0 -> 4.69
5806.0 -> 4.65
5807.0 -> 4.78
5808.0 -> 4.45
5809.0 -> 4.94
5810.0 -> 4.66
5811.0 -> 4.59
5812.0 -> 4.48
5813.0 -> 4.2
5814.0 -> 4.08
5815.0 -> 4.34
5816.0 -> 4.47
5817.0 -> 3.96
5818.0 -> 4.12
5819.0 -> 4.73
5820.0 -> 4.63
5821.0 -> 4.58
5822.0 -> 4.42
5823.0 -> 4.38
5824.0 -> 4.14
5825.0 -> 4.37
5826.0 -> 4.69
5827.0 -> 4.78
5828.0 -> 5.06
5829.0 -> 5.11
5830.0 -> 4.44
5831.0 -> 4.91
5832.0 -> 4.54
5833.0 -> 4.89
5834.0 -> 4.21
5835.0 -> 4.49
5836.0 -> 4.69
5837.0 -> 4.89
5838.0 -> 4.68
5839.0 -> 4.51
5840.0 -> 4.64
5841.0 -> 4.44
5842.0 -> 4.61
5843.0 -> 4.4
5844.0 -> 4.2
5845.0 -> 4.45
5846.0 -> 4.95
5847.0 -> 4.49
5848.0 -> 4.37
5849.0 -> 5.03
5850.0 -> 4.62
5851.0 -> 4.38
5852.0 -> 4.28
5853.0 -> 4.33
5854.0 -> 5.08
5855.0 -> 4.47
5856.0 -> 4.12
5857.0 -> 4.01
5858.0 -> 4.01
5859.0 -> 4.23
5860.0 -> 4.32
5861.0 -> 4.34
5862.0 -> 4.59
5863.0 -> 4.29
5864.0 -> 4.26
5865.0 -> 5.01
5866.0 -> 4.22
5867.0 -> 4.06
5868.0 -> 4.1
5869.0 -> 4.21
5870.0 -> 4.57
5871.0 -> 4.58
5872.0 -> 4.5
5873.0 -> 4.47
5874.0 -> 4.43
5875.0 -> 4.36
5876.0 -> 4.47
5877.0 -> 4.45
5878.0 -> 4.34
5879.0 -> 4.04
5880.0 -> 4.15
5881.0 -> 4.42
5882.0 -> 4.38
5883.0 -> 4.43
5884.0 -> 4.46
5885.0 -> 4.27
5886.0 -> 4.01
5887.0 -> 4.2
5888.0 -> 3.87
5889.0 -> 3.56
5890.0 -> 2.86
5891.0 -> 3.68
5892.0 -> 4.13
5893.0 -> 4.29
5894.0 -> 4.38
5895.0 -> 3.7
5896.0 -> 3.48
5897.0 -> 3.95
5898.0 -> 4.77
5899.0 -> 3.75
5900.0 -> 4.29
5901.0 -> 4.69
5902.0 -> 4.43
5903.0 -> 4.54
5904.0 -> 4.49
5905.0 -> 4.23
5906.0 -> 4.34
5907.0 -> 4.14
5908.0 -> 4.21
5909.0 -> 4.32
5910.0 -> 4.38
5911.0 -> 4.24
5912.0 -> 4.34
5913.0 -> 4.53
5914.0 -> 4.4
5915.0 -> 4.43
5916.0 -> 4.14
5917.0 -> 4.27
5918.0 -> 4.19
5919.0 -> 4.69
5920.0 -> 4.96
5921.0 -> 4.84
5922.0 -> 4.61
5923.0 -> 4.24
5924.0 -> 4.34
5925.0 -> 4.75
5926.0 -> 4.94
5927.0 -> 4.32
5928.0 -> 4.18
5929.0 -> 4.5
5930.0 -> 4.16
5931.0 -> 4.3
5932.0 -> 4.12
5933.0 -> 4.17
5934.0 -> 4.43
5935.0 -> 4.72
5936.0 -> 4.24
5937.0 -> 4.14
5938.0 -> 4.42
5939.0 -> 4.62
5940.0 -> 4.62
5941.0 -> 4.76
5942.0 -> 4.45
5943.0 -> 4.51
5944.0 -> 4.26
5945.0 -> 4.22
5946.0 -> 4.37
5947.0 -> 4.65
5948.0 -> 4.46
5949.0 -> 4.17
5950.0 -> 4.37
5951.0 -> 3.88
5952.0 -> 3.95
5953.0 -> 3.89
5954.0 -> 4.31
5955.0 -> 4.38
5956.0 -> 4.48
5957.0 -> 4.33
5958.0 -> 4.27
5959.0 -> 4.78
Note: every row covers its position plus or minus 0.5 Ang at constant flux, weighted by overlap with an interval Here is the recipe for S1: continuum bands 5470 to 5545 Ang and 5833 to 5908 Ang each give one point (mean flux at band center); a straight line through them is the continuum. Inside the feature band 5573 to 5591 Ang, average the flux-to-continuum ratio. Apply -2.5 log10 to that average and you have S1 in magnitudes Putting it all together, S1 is 0.04 mag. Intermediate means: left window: 4.59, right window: 4.33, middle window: 4.37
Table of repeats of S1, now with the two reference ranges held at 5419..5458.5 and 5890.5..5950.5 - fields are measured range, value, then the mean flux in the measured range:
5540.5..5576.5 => -0.039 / 4.65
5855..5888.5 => 0.015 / 4.31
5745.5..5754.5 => -0.028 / 4.53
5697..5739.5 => 0.005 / 4.4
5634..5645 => 0.009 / 4.42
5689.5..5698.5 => -0.047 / 4.63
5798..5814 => -0.054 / 4.62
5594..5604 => 0.027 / 4.35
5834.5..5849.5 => -0.050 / 4.59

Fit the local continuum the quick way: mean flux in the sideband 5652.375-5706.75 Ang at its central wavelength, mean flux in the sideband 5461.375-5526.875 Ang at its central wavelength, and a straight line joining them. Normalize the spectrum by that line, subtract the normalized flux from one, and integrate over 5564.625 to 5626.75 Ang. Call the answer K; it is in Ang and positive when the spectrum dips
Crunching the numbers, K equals 1.4 Ang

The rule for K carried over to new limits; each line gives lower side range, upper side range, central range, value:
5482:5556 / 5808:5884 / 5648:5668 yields 0.57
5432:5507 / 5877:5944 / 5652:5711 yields -0.18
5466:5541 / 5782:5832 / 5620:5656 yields 0.69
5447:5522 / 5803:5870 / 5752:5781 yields 0.15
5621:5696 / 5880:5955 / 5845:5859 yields -0.39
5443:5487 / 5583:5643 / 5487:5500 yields 0.19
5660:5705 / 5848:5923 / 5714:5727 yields 0.26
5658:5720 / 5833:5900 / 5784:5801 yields -0.56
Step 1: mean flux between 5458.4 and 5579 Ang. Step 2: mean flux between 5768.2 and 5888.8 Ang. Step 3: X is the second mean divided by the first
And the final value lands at 0.97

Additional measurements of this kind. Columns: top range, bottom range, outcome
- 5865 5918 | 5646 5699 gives 0.94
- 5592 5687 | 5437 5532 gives 0.97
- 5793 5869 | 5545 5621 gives 1.00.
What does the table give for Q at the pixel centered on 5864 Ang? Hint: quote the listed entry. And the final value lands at 4.26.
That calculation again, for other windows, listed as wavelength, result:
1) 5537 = 4.85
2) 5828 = 5.06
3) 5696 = 4.75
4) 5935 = 4.72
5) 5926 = 4.94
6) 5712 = 4.51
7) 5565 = 3.87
